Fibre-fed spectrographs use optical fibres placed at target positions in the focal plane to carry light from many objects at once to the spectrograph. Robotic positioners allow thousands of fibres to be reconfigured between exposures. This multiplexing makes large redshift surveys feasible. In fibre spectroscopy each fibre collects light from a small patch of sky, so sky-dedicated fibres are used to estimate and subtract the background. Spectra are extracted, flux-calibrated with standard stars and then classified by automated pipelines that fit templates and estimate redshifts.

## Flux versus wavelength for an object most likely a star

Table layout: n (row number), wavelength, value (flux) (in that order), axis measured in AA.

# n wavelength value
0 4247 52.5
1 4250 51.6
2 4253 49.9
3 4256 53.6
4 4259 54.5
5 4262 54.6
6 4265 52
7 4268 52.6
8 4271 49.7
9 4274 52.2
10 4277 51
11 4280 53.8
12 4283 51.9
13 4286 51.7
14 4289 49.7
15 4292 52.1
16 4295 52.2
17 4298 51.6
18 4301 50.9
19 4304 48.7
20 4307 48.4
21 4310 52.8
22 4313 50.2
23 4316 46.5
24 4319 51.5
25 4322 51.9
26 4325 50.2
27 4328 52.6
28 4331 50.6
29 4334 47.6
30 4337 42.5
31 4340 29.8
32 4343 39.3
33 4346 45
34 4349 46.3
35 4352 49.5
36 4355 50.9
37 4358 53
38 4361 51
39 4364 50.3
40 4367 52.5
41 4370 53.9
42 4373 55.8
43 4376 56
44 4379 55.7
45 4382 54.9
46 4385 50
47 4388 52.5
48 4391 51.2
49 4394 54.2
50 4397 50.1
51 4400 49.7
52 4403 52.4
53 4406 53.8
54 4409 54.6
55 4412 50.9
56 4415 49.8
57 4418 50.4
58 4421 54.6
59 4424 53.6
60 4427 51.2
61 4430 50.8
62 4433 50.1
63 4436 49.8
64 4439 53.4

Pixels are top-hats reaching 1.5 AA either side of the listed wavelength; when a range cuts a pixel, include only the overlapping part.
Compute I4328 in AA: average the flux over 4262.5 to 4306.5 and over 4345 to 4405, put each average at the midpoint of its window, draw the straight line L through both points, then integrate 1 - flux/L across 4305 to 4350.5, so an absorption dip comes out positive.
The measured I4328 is 4.0 AA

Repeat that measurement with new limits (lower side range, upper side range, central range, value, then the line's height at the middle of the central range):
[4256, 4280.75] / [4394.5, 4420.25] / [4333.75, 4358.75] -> 3.6 AA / 52.1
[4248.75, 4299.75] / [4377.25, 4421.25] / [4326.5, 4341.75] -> 2.2 AA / 52.2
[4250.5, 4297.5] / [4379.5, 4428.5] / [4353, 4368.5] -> 0.2 AA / 52.2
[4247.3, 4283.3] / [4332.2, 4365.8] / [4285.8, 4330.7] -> -1.5 AA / 49.1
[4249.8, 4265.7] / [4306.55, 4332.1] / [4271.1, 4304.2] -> 0.2 AA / 51.7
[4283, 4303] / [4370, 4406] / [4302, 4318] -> 0.7 AA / 51.6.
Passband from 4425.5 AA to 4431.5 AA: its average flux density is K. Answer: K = 51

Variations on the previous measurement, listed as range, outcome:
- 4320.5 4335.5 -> 50.6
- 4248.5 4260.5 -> 52.4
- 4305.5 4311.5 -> 50.6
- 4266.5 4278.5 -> 51.4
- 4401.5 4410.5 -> 53.6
